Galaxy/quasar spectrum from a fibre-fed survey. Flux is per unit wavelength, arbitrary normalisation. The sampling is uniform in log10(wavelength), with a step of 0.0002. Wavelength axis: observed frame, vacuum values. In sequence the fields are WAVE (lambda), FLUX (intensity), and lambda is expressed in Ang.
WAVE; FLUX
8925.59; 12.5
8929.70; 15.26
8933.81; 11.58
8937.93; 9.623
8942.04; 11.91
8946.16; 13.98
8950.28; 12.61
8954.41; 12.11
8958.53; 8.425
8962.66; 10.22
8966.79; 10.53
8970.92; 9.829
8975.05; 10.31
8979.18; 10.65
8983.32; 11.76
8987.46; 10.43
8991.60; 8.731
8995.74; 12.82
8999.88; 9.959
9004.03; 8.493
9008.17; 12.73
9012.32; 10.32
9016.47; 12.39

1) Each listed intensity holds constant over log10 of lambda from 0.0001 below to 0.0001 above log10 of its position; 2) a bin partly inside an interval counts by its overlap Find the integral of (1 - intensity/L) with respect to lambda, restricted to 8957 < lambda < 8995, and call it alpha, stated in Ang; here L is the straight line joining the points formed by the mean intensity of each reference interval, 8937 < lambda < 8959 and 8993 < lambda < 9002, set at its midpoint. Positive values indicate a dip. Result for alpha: 4.01 Ang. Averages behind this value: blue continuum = 11.8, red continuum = 11.2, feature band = 10.2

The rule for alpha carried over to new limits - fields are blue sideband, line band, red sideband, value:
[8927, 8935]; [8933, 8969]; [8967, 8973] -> 1.6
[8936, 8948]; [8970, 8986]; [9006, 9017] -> 1.5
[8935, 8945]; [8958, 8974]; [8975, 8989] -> 1.5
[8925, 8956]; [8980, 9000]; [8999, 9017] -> 0.6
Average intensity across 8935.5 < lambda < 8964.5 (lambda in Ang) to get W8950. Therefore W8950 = 11.3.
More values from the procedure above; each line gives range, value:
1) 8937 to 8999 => 10.9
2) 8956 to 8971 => 9.82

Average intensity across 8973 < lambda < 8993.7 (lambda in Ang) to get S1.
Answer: 10.4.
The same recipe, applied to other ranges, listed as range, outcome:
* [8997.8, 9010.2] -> 10.4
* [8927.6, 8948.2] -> 12.5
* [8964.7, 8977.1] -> 10.2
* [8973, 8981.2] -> 10.5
